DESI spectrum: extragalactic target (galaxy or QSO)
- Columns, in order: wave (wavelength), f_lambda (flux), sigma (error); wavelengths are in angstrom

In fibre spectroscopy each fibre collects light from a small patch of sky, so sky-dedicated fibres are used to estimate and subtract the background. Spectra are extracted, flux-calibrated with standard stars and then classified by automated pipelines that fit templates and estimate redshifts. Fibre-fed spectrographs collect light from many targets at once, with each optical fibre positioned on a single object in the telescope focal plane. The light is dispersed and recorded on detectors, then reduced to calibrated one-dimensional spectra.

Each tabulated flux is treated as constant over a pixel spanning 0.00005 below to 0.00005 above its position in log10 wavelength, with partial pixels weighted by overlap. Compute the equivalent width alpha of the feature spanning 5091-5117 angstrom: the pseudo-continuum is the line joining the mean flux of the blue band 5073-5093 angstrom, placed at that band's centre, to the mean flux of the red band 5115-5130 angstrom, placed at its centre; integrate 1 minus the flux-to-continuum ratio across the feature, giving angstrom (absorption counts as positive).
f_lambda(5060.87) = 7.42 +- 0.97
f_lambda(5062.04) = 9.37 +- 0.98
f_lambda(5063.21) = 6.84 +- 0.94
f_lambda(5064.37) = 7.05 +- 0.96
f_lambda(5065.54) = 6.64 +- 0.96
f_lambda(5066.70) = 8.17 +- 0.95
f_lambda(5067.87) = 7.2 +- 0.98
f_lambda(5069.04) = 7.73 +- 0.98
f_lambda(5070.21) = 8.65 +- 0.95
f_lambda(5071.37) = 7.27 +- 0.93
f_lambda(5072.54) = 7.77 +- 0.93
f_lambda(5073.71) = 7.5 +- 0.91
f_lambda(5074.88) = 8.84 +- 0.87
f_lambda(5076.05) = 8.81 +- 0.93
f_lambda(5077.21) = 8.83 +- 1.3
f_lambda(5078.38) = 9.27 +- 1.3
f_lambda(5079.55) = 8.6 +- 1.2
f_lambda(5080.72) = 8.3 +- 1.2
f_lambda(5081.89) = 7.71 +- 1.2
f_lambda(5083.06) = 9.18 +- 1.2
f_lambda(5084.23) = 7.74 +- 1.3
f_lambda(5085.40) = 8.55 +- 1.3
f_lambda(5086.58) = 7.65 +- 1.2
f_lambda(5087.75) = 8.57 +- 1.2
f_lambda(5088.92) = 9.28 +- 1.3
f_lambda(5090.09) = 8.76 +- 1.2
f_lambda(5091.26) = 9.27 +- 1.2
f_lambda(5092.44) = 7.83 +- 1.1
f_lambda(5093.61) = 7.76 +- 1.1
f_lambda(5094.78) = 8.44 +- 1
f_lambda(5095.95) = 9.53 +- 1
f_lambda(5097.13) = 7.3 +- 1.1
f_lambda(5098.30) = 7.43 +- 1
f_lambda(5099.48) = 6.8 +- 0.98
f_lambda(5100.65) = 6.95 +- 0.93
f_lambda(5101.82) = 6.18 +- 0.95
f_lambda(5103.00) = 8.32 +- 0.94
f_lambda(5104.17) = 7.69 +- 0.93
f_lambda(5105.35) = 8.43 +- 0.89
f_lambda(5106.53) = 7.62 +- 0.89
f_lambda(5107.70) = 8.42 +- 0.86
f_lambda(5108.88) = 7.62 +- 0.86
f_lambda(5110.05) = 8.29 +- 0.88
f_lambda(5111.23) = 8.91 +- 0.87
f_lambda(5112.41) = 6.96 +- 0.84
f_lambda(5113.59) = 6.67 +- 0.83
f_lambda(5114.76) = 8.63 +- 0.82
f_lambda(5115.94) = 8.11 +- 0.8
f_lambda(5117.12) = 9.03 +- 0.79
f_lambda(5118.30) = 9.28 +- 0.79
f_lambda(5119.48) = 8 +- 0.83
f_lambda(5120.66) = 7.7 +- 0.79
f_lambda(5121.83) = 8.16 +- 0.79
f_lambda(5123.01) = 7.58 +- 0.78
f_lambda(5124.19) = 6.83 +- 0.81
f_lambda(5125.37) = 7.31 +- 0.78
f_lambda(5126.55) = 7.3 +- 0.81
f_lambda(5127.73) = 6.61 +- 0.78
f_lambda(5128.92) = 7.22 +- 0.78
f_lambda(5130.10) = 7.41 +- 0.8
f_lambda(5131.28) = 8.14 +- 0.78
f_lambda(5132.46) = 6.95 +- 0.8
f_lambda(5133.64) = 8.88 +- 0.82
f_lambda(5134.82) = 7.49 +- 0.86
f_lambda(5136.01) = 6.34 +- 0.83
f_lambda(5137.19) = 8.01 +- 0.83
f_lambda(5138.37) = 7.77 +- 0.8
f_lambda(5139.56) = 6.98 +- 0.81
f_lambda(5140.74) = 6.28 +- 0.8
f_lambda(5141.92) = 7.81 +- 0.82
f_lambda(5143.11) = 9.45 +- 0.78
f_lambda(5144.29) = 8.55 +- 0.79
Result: 0.76 angstrom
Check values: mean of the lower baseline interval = 8.51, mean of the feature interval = 7.87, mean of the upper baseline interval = 7.77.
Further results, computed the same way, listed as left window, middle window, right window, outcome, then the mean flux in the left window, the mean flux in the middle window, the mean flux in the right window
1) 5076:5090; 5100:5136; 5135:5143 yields 0.3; 8.54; 7.73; 7.34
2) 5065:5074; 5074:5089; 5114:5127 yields -1.6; 7.63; 8.52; 7.99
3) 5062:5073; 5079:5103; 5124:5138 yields -1.9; 7.58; 8.09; 7.4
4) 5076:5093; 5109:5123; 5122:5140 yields -0.6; 8.55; 8.12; 7.41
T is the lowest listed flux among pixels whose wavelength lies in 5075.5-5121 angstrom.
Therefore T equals 6.18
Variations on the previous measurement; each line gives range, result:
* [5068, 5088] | 7.27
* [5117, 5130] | 6.61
